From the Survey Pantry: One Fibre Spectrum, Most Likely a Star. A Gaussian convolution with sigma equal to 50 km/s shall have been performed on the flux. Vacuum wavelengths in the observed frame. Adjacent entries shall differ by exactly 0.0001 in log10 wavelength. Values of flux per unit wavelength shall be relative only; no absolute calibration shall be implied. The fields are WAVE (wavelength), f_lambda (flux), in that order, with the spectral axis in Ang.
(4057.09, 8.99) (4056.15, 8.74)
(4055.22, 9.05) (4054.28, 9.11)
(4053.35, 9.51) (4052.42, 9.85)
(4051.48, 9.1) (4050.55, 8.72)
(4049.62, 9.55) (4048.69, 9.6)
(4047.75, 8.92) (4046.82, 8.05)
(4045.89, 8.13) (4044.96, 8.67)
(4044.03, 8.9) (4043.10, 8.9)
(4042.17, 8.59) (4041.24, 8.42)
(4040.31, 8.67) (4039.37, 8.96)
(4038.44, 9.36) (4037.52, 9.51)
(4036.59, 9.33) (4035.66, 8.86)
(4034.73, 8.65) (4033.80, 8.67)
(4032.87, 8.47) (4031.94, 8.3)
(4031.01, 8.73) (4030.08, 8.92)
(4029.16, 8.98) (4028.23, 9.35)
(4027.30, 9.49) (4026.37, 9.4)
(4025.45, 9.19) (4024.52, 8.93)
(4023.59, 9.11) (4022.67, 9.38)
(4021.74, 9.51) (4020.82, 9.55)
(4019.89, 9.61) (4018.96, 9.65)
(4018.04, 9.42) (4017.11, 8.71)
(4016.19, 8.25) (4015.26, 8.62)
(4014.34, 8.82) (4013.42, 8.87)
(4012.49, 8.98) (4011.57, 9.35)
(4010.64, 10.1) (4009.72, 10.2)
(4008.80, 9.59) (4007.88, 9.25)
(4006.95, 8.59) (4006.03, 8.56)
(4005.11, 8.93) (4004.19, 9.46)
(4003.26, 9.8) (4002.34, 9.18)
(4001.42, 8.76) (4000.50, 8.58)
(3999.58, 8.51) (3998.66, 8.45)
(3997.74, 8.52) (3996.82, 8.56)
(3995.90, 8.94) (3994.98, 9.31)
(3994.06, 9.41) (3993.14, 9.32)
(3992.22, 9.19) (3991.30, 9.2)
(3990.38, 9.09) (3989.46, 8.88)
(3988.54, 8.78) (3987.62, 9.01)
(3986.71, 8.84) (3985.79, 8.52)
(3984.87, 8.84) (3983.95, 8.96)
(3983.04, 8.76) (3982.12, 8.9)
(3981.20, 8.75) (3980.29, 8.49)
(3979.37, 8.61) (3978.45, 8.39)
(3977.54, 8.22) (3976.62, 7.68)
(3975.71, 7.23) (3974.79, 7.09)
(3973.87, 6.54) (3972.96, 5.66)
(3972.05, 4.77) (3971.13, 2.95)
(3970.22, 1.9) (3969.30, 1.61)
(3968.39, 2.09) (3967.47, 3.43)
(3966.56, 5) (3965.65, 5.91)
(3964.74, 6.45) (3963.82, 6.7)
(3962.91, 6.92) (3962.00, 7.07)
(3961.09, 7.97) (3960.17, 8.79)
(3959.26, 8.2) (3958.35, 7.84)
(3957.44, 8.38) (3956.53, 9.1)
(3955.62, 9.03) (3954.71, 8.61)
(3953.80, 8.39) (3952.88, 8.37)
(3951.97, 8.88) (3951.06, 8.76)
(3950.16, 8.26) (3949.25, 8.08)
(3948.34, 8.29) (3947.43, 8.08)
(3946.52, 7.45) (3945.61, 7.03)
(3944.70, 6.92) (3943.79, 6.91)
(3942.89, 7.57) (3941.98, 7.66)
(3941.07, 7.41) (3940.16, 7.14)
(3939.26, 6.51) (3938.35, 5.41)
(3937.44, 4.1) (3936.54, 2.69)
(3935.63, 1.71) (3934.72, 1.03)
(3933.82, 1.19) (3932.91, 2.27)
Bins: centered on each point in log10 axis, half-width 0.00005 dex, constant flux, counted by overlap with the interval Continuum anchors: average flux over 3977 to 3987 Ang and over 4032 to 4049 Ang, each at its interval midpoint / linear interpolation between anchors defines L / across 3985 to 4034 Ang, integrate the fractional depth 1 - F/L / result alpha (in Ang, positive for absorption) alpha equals -1.9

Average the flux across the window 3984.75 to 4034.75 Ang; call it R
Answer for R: 9.05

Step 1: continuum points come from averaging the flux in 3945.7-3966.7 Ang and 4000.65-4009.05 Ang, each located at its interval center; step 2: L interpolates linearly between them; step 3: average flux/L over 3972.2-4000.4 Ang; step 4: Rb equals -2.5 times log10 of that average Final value 0.02 mag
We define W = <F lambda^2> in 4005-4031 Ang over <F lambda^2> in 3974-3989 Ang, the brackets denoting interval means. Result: 1.11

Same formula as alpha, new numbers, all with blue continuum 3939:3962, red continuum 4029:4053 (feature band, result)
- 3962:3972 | 4.5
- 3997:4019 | -1.2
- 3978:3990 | -0.6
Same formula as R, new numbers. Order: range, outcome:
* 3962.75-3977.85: 5.24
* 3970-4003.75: 8.17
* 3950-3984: 7.04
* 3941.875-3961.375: 8.13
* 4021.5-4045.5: 8.96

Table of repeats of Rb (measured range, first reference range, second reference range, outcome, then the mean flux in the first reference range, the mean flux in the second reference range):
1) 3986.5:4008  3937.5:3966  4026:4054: -0.08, 7.64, 8.95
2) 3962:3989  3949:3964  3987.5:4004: 0.27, 8.23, 8.97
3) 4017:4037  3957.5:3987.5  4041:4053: -0.10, 6.83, 8.9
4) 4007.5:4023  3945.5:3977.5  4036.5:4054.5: -0.13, 6.83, 8.99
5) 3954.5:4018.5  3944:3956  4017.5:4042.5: 0.08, 8.13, 9.07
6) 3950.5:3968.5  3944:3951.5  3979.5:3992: 0.10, 7.83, 8.85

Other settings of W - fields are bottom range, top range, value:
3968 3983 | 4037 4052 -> 1.46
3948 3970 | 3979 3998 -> 1.27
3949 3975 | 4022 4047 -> 1.39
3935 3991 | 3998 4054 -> 1.31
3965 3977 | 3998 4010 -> 1.93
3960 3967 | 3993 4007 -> 1.34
